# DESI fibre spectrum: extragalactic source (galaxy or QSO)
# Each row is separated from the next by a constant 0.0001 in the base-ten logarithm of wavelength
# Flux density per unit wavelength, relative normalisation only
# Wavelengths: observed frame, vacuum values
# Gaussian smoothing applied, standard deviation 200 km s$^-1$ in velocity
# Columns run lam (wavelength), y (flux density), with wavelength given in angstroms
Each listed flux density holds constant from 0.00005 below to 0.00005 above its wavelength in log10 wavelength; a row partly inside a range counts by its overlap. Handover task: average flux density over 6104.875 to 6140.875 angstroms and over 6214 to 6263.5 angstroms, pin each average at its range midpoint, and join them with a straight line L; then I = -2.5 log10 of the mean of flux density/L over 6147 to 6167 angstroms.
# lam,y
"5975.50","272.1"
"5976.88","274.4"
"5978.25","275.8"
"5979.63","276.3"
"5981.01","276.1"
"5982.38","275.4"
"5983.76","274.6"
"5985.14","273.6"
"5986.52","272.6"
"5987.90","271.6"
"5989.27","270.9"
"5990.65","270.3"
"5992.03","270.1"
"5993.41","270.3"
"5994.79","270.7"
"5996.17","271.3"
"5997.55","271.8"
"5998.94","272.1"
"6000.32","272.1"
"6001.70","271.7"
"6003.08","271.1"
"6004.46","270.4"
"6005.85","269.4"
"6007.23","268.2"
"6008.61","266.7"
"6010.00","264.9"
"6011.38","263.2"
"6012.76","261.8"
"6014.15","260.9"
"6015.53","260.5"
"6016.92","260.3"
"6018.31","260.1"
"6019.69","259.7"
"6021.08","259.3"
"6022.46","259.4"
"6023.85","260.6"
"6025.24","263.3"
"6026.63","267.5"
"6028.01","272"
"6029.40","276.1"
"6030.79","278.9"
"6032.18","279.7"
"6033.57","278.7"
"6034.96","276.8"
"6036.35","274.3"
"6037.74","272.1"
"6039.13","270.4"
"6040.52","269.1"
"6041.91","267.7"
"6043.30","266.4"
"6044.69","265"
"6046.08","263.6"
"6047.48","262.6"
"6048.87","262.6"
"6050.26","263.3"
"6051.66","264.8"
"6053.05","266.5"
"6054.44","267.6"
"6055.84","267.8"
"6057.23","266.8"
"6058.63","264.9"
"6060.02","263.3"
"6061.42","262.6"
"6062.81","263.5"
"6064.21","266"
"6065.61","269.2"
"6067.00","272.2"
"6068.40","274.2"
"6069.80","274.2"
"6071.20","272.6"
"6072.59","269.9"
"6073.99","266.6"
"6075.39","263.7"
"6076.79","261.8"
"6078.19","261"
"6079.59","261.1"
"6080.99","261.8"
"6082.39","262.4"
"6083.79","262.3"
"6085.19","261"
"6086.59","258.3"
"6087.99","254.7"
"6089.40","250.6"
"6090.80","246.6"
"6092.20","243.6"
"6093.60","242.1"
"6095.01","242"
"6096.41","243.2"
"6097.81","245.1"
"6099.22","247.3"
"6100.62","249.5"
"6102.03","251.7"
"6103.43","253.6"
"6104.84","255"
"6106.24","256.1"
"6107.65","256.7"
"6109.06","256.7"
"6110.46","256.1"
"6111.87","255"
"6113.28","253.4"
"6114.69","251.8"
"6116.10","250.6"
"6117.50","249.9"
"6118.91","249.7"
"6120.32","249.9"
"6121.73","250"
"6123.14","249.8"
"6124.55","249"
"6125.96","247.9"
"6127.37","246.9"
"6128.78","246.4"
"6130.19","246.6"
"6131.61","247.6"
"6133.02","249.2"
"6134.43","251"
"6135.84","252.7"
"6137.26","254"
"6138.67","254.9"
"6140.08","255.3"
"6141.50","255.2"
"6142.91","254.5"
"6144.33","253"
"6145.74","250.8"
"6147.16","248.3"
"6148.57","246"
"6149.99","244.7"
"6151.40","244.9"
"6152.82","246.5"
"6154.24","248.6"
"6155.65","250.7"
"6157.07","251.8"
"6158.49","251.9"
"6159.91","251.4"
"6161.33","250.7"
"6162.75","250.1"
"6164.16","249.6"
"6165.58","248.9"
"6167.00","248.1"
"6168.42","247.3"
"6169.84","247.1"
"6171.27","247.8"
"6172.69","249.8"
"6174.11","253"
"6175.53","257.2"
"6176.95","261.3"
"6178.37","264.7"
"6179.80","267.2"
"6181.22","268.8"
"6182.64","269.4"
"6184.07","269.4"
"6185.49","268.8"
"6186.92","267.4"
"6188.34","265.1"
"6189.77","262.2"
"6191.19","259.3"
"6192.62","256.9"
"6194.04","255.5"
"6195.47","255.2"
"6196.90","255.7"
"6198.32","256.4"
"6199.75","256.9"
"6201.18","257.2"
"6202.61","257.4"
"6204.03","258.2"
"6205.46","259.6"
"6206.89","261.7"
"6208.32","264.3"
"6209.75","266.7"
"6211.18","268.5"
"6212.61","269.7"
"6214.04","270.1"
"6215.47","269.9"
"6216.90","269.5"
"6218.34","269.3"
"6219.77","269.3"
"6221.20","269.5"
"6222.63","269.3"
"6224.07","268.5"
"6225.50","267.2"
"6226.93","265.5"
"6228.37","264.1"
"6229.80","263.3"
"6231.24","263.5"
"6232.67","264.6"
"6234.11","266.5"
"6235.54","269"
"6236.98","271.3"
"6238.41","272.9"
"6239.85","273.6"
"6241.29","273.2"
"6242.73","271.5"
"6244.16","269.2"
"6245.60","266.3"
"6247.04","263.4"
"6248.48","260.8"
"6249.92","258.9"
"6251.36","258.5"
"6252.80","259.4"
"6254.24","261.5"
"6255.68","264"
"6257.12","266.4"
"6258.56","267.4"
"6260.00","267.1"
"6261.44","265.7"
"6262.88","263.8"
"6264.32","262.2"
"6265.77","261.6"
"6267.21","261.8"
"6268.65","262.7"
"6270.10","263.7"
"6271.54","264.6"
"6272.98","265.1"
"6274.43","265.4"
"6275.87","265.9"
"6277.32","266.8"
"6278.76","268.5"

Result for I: 0.030 mag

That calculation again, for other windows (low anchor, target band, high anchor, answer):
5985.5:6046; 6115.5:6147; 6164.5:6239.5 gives 0.06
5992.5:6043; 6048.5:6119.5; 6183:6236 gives 0.03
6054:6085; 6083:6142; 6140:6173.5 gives 0.03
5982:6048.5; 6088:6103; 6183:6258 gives 0.09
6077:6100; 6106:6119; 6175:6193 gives 0.01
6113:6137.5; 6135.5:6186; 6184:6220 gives 0.01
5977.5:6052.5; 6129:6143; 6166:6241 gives 0.06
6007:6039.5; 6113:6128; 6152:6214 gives 0.05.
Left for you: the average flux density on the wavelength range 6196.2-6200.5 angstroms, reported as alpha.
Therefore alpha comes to 256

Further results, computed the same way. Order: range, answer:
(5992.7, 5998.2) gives 271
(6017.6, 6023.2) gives 260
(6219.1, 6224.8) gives 269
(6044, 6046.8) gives 264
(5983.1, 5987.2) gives 273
